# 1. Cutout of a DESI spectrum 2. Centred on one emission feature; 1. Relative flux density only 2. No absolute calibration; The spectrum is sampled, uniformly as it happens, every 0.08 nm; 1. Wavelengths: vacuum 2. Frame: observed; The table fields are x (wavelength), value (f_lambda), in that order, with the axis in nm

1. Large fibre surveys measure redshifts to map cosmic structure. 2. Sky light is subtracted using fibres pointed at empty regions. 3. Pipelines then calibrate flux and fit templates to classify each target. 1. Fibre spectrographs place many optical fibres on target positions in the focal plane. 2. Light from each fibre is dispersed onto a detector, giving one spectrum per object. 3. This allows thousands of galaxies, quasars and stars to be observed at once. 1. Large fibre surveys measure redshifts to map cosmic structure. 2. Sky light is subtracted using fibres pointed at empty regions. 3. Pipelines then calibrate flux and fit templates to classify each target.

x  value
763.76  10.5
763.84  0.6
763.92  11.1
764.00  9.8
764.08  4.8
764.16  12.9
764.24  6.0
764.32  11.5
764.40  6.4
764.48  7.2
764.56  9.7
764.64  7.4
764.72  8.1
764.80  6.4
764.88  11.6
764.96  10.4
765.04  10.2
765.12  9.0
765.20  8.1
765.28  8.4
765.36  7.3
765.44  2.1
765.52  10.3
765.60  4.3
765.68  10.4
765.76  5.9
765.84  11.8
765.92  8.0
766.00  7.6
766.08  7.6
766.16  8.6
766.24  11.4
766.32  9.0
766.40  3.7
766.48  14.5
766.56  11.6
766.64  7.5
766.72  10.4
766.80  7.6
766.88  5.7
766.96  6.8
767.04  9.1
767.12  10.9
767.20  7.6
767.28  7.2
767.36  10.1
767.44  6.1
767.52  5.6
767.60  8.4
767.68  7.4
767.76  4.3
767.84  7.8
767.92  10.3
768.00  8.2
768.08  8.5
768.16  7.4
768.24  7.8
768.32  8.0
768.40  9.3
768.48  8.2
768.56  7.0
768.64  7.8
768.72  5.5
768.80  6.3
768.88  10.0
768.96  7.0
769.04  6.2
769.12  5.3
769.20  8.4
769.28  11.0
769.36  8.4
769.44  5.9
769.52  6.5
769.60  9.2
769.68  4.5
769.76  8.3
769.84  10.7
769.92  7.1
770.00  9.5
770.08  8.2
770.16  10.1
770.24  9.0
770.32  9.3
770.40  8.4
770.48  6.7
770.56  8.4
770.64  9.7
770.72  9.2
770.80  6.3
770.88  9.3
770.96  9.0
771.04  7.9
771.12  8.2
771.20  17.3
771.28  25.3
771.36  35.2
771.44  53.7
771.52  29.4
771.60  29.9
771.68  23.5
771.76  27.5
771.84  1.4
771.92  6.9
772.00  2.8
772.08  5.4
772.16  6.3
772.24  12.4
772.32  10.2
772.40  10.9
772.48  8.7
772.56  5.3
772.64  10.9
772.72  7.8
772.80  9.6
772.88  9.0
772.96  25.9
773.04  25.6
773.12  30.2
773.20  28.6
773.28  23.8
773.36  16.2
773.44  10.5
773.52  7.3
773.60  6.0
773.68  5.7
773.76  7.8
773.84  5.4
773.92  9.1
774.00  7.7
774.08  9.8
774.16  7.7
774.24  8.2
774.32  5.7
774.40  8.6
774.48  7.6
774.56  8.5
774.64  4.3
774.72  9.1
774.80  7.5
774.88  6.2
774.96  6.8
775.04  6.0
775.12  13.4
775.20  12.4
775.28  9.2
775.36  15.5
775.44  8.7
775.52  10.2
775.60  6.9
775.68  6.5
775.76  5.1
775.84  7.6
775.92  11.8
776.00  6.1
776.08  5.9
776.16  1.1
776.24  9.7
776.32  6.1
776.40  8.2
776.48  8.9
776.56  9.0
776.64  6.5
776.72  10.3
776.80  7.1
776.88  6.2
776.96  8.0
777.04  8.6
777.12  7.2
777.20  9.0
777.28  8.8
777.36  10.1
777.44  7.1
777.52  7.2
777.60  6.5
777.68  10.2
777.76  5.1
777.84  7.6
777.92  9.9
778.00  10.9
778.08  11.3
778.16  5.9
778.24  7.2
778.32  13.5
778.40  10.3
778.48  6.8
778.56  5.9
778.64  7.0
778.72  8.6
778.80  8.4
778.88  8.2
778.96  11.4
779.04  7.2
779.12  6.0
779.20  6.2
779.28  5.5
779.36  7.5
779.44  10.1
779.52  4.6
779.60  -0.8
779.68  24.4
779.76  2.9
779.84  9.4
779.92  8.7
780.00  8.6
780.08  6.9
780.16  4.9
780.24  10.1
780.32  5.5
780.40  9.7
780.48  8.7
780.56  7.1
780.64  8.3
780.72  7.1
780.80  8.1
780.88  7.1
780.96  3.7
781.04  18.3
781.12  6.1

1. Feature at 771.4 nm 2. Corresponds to [S II]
